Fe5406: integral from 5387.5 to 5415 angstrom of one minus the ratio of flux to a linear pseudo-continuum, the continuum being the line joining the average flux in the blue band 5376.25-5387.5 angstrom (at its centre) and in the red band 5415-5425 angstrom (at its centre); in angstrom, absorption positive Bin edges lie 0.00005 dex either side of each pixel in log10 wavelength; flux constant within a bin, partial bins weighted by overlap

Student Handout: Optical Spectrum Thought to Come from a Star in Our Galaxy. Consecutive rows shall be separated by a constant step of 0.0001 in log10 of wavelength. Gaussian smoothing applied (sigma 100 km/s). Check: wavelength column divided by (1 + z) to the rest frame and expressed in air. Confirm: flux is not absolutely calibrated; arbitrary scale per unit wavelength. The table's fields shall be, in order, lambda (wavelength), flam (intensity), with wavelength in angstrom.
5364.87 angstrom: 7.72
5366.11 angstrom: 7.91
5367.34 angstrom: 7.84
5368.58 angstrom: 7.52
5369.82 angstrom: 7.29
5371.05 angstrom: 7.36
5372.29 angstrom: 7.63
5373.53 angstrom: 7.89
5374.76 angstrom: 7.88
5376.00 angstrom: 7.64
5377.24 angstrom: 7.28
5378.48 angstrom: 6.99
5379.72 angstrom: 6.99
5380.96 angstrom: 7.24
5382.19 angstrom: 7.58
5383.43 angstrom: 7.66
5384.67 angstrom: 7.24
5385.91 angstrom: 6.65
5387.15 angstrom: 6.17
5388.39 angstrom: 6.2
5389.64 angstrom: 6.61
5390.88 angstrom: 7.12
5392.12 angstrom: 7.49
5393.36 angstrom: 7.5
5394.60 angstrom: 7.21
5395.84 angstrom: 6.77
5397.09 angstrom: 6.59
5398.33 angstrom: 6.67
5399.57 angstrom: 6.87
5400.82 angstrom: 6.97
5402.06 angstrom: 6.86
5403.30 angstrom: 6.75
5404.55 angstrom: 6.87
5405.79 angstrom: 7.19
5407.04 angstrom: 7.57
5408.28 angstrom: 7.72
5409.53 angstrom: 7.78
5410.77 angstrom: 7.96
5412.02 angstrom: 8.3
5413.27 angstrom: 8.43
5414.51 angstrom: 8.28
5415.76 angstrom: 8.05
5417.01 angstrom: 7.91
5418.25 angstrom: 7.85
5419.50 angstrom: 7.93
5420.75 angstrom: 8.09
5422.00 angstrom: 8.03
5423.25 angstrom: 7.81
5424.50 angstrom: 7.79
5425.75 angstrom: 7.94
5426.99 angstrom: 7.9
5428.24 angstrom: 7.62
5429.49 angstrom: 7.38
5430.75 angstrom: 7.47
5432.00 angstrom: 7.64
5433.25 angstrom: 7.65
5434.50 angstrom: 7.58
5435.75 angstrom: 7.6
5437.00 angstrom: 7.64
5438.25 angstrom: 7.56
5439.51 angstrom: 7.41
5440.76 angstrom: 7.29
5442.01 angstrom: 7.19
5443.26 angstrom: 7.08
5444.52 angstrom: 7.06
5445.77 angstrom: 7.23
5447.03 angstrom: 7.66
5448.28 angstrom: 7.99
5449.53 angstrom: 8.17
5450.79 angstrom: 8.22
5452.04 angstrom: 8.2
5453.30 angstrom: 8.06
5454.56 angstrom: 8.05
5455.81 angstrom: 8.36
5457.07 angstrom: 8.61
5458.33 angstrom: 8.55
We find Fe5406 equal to 1.1 angstrom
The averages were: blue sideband 7.13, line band 7.24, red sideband 7.93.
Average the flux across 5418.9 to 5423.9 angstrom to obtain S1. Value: 7.95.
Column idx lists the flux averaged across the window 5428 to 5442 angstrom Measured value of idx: 7.51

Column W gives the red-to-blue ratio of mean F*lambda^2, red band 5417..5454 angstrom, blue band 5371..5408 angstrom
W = 1.1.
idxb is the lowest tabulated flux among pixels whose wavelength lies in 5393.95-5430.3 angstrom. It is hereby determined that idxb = 6.59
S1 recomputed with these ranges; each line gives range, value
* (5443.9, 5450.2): 7.63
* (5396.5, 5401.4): 6.77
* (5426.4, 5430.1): 7.63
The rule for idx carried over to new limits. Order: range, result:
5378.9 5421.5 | 7.33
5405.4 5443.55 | 7.74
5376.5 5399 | 7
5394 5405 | 6.84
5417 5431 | 7.81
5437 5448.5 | 7.38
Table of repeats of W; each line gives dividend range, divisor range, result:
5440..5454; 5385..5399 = 1.14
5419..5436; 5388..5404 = 1.14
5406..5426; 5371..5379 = 1.07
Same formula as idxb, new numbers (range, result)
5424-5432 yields 7.38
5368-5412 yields 6.17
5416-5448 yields 7.06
